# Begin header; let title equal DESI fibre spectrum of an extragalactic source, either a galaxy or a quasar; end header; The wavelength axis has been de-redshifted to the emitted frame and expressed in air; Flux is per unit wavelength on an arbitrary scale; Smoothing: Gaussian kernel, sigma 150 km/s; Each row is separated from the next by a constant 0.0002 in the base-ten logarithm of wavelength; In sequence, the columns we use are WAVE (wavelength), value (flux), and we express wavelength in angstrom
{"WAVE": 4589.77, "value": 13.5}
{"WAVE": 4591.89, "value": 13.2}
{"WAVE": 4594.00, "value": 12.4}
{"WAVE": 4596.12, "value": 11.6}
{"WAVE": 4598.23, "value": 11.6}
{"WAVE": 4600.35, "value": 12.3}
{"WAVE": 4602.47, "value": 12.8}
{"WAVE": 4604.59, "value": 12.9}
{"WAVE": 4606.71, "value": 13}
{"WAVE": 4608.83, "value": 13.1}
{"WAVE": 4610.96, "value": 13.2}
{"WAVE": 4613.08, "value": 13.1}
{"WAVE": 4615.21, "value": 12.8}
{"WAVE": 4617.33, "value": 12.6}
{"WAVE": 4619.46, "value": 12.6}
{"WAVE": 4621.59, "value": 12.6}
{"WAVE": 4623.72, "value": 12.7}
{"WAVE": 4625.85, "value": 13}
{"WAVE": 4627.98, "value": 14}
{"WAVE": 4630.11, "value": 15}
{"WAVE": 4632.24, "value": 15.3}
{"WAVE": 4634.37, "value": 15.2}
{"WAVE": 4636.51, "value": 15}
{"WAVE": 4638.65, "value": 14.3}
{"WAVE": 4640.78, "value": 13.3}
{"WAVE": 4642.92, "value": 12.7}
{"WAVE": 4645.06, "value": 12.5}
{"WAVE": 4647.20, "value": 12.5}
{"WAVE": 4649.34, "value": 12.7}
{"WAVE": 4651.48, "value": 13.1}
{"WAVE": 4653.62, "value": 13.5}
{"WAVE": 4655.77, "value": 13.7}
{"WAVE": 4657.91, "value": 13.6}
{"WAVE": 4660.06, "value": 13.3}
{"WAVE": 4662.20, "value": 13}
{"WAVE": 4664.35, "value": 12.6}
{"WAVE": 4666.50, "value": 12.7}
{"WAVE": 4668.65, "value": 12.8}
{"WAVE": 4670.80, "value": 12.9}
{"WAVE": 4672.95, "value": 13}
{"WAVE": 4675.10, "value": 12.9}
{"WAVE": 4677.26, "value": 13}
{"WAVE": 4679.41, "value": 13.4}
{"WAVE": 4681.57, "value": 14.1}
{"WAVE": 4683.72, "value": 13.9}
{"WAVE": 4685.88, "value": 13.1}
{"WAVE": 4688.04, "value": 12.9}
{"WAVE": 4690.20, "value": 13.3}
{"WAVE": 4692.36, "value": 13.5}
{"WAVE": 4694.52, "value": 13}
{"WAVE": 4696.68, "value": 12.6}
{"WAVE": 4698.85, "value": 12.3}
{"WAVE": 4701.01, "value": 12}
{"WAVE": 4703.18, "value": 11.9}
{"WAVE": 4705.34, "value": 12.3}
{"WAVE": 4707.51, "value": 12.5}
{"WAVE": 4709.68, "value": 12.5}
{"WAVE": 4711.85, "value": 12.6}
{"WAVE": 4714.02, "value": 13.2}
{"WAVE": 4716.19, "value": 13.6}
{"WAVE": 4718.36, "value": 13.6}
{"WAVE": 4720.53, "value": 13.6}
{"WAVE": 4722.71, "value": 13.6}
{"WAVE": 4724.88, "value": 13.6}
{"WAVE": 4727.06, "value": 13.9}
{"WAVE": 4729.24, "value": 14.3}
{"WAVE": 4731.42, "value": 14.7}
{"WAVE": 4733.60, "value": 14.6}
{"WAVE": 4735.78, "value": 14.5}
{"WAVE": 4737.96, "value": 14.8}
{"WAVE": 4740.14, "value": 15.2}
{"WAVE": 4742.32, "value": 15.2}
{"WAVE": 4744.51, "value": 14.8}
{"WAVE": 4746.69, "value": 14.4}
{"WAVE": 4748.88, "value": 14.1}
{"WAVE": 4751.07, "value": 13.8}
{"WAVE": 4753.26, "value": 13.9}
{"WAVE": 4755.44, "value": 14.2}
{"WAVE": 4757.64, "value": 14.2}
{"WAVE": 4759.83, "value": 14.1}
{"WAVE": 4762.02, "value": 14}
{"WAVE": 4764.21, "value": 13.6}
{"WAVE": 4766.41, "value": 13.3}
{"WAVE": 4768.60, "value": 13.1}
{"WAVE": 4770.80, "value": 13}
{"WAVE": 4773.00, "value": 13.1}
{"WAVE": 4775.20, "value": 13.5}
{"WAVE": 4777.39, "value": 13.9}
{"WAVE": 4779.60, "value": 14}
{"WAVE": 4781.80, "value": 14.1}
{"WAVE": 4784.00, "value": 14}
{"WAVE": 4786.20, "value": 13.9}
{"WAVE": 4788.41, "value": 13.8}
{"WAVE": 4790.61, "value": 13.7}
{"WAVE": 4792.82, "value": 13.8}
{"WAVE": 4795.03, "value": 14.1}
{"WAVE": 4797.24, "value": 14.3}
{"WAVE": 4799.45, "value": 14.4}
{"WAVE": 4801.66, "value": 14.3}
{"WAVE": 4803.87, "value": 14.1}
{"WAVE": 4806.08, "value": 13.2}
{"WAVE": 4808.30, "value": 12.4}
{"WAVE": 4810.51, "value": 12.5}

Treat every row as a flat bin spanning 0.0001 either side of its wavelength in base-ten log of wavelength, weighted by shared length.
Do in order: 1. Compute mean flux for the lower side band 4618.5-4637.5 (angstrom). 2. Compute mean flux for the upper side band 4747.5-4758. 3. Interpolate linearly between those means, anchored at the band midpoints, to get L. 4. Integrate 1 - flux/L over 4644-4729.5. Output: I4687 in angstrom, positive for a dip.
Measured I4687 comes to 5.6 angstrom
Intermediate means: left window 13.9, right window 14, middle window 13.1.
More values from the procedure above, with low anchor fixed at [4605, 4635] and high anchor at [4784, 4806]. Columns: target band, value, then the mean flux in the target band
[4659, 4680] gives 0.97 angstrom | 13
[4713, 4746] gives -1.05 angstrom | 14.2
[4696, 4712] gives 1.61 angstrom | 12.3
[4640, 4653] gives 0.66 angstrom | 12.8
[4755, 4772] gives 0.28 angstrom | 13.7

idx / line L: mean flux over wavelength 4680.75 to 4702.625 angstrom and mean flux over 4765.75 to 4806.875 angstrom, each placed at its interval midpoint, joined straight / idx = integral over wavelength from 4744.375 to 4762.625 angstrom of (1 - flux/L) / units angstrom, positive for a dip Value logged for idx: -0.8 angstrom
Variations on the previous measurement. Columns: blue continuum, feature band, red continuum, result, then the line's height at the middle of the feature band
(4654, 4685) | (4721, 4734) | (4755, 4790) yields -0.5 angstrom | 13.5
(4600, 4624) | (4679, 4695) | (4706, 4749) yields 0.2 angstrom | 13.6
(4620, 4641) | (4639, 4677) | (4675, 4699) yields 1.7 angstrom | 13.6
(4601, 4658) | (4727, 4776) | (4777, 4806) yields -0.9 angstrom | 13.8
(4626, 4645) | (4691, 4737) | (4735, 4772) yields 2.9 angstrom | 14.1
